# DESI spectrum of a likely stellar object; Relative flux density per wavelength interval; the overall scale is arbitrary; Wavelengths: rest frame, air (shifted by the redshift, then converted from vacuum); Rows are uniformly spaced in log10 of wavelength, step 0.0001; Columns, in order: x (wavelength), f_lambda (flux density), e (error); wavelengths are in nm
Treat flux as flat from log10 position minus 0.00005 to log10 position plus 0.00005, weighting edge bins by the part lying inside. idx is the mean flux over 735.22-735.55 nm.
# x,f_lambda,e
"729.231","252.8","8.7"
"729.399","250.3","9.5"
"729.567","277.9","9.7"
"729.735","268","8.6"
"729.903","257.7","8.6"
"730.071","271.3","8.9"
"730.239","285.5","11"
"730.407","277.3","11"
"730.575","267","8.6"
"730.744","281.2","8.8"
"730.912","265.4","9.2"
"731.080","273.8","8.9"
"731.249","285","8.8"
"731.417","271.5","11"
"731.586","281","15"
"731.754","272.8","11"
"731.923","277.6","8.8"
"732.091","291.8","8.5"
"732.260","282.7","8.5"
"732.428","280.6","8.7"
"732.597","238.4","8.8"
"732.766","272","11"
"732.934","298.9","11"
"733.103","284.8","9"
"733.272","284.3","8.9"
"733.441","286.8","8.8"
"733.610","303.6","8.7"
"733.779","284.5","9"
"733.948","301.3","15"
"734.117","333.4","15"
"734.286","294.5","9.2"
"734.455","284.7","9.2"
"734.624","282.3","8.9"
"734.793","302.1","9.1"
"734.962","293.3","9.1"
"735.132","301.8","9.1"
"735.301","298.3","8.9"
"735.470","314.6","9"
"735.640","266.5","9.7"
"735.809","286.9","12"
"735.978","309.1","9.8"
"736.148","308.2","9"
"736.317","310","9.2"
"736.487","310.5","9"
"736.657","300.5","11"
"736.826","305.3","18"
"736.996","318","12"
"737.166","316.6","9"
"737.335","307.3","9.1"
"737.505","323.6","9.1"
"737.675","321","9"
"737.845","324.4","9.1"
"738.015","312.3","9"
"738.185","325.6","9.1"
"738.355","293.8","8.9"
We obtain 307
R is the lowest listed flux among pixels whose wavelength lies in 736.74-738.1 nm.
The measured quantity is 305.3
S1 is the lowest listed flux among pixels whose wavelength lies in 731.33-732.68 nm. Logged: 238.4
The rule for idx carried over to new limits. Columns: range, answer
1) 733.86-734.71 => 299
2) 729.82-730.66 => 272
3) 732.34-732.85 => 264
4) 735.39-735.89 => 289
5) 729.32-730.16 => 265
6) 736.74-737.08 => 312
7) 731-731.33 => 279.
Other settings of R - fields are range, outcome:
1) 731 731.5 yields 271.5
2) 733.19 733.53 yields 284.3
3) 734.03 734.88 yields 282.3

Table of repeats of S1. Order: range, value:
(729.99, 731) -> 265.4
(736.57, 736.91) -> 300.5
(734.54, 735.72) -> 266.5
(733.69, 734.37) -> 284.5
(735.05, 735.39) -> 298.3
